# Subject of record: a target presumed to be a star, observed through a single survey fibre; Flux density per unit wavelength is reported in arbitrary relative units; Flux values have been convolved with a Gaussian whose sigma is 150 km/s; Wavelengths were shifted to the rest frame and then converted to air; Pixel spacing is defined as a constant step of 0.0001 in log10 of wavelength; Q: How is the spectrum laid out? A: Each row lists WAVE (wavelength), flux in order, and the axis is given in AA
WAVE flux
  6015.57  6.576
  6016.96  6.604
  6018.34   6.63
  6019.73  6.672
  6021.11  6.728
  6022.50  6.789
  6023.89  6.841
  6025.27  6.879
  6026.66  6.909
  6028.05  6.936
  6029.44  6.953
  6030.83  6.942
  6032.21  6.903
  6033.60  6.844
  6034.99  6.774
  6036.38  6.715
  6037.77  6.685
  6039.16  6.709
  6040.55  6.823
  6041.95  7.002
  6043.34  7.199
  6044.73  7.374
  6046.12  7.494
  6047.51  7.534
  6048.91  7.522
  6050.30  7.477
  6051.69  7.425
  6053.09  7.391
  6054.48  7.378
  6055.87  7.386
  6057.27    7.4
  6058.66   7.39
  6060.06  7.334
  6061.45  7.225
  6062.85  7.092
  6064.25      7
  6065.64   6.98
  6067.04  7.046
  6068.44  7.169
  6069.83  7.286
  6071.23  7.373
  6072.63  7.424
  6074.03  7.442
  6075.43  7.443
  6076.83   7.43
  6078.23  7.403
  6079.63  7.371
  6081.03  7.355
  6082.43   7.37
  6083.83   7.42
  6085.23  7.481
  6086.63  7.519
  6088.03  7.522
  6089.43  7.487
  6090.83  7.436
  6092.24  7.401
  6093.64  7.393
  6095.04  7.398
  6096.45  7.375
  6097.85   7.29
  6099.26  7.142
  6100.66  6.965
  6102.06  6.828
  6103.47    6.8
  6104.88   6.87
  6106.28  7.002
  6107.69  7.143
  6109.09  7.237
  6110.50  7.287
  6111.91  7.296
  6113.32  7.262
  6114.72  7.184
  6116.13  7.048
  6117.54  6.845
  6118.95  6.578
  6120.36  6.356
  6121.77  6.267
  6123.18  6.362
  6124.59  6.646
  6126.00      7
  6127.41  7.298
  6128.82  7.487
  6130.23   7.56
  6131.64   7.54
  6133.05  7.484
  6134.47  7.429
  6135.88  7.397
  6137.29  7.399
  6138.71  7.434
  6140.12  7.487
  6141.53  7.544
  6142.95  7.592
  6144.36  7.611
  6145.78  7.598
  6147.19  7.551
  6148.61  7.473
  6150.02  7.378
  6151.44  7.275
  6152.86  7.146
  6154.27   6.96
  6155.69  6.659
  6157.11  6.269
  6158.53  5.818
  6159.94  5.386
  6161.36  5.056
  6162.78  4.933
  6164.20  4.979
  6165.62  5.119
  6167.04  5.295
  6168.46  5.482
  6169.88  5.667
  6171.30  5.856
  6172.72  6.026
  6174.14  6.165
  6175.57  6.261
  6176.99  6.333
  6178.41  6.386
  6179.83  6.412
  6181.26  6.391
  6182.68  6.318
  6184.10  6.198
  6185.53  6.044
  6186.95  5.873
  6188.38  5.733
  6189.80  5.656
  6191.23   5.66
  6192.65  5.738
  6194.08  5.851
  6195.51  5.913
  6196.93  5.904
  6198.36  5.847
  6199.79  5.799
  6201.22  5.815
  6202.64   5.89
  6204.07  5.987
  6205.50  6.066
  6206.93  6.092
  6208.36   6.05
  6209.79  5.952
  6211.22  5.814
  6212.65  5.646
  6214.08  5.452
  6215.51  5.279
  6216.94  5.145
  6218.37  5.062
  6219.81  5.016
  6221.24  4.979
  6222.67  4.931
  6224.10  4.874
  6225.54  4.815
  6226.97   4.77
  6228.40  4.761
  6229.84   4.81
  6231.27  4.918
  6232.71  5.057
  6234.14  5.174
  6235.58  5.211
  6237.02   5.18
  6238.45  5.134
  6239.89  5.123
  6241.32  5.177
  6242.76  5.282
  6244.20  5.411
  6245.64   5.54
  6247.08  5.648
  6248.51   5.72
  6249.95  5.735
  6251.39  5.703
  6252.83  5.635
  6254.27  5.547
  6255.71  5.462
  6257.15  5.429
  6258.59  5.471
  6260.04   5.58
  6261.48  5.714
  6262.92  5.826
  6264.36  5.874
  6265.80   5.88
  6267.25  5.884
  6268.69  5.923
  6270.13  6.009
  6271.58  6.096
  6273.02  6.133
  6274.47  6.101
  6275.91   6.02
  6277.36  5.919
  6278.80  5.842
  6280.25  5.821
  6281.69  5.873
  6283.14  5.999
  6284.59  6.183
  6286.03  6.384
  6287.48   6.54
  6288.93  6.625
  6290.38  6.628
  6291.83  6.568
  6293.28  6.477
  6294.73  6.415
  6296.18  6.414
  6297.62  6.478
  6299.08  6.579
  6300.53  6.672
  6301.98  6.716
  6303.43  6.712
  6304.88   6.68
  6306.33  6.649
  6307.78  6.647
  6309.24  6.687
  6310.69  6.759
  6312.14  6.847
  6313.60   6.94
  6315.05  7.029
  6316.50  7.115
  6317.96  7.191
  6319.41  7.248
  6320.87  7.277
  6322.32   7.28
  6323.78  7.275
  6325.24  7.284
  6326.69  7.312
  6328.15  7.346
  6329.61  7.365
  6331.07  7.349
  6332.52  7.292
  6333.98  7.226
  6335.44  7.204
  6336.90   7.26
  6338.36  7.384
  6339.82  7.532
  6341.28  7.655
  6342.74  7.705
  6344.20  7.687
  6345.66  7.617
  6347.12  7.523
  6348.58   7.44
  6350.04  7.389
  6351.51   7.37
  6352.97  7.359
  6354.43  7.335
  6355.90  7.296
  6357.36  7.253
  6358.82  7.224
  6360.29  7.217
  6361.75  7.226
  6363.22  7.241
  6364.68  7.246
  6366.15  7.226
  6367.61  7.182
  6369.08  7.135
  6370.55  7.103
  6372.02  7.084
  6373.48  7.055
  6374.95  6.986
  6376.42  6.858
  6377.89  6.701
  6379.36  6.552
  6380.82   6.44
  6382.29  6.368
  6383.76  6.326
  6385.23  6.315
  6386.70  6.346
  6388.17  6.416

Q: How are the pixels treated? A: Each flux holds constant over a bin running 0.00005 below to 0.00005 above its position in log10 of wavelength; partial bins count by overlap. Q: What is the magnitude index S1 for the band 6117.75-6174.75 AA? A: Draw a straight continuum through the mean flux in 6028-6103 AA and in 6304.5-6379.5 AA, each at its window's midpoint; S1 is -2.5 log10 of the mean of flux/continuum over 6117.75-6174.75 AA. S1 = 0.09 mag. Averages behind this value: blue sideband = 7.24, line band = 6.67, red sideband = 7.2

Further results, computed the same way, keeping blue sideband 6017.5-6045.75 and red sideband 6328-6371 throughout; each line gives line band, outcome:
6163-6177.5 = 0.24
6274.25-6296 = 0.16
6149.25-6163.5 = 0.12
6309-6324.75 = 0.03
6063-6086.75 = -0.06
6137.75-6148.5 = -0.07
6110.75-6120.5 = 0.00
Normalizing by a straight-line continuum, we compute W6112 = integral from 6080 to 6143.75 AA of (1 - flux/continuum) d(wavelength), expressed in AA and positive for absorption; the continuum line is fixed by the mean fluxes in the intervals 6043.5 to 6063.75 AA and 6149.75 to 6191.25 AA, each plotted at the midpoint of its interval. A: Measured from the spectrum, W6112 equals -4.9 AA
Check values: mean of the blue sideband 7.38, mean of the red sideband 6.02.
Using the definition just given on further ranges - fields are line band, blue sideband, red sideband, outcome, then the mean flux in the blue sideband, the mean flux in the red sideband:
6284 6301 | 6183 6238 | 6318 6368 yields 0.4 AA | 5.5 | 7.35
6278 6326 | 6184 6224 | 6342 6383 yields -0.4 AA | 5.67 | 7.17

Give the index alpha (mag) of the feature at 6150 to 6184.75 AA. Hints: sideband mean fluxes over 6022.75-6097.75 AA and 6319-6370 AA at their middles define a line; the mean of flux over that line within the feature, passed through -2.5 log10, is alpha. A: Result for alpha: 0.20 mag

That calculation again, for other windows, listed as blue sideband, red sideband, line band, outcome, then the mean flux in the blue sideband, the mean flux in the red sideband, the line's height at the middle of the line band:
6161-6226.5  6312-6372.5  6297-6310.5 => 0.037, 5.69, 7.3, 6.88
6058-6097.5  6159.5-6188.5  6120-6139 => -0.098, 7.34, 5.81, 6.52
